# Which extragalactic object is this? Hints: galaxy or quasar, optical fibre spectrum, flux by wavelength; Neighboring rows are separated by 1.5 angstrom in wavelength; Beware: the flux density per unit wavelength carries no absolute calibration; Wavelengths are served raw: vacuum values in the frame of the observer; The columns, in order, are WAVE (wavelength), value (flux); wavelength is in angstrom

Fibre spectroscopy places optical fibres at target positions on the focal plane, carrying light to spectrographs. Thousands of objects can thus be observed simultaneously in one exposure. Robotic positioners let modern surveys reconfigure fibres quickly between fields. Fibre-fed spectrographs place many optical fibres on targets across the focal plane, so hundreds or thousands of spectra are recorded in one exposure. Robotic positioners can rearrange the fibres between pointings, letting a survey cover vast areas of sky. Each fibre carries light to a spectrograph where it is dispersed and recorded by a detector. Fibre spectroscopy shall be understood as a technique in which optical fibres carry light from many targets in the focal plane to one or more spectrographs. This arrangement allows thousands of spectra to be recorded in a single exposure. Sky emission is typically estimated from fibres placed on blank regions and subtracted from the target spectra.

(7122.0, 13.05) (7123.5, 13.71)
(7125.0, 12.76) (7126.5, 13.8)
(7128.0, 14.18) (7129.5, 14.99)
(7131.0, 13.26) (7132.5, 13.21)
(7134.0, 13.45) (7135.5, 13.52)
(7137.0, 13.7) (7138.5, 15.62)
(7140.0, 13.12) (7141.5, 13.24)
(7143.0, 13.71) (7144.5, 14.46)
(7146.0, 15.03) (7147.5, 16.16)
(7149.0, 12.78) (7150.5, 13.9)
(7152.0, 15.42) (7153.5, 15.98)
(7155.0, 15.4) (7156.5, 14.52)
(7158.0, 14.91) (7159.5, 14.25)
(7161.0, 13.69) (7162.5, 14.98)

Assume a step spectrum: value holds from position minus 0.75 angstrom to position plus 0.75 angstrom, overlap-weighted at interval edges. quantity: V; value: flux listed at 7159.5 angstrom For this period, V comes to 14.25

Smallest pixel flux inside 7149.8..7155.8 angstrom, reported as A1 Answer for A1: 13.9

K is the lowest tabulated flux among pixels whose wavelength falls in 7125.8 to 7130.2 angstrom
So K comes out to 13.8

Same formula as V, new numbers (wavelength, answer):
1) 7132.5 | 13.21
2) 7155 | 15.4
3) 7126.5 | 13.8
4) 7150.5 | 13.9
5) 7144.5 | 14.46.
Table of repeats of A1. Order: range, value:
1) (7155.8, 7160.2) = 14.25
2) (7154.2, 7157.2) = 14.52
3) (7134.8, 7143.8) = 13.12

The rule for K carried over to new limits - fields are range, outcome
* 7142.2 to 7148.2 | 13.71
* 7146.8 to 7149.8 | 12.78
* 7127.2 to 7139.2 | 13.21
